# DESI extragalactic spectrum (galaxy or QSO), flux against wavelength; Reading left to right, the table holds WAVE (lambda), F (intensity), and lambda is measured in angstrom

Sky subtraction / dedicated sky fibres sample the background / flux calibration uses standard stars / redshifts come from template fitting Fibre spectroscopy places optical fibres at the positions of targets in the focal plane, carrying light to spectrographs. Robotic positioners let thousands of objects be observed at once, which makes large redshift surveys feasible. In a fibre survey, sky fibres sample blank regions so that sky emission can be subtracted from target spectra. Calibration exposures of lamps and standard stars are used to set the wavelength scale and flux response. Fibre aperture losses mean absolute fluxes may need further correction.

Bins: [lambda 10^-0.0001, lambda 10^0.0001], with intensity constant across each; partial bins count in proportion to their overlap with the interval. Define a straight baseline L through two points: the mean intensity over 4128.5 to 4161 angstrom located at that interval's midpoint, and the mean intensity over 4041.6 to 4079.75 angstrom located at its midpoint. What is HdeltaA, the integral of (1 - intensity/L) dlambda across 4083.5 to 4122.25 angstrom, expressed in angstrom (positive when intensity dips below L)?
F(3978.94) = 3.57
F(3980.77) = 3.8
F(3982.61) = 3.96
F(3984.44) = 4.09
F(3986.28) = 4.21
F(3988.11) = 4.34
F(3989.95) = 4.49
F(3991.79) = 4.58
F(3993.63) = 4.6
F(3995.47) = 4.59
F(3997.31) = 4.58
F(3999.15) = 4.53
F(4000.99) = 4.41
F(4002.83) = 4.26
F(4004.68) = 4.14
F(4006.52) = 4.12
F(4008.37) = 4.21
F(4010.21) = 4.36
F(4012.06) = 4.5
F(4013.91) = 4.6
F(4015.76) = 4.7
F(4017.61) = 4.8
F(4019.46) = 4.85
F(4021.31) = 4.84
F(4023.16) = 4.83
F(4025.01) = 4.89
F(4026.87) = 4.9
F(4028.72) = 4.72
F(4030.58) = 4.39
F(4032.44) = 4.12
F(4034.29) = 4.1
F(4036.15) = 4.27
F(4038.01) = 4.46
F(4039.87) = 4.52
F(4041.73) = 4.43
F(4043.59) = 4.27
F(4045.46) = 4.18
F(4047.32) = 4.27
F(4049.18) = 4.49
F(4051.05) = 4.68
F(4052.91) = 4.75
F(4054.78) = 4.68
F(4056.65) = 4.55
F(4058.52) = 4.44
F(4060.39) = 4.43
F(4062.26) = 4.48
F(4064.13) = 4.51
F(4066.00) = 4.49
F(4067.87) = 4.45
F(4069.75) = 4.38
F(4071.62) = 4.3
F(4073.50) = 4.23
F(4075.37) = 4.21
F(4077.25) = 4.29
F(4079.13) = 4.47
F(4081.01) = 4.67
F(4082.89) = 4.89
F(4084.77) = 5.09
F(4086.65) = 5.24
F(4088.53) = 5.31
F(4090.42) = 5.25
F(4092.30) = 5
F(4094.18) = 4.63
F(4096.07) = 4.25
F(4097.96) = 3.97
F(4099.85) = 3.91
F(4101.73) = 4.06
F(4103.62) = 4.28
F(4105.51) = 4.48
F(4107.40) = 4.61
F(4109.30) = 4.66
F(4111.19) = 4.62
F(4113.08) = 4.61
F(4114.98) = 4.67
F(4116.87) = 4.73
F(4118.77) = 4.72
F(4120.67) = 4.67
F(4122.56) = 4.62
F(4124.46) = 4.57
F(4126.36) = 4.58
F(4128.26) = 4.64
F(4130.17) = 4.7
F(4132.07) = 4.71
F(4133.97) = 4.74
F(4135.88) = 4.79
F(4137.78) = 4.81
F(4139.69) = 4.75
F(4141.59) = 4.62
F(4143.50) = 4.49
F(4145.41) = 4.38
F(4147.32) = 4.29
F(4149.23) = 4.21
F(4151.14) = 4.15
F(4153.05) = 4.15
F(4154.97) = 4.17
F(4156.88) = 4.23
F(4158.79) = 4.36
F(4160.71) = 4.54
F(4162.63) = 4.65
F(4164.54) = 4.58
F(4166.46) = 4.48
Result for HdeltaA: -1.6 angstrom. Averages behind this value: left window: 4.43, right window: 4.48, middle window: 4.64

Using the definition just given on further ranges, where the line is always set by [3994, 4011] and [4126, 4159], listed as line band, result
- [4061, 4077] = 0.16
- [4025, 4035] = -0.24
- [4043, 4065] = -0.35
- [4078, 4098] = -1.75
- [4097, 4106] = 0.67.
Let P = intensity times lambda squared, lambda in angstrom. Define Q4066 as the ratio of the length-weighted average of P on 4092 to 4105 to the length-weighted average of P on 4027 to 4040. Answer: 1.00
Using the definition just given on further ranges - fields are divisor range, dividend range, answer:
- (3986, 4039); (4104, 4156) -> 1.07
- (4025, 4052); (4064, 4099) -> 1.06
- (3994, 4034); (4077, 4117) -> 1.06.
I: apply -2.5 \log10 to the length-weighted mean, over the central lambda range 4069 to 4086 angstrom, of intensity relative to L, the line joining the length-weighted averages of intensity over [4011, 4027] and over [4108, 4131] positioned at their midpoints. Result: 0.04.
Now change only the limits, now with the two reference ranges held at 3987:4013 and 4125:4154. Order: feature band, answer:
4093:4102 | 0.07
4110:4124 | -0.04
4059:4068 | 0.00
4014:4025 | -0.09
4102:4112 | 0.00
